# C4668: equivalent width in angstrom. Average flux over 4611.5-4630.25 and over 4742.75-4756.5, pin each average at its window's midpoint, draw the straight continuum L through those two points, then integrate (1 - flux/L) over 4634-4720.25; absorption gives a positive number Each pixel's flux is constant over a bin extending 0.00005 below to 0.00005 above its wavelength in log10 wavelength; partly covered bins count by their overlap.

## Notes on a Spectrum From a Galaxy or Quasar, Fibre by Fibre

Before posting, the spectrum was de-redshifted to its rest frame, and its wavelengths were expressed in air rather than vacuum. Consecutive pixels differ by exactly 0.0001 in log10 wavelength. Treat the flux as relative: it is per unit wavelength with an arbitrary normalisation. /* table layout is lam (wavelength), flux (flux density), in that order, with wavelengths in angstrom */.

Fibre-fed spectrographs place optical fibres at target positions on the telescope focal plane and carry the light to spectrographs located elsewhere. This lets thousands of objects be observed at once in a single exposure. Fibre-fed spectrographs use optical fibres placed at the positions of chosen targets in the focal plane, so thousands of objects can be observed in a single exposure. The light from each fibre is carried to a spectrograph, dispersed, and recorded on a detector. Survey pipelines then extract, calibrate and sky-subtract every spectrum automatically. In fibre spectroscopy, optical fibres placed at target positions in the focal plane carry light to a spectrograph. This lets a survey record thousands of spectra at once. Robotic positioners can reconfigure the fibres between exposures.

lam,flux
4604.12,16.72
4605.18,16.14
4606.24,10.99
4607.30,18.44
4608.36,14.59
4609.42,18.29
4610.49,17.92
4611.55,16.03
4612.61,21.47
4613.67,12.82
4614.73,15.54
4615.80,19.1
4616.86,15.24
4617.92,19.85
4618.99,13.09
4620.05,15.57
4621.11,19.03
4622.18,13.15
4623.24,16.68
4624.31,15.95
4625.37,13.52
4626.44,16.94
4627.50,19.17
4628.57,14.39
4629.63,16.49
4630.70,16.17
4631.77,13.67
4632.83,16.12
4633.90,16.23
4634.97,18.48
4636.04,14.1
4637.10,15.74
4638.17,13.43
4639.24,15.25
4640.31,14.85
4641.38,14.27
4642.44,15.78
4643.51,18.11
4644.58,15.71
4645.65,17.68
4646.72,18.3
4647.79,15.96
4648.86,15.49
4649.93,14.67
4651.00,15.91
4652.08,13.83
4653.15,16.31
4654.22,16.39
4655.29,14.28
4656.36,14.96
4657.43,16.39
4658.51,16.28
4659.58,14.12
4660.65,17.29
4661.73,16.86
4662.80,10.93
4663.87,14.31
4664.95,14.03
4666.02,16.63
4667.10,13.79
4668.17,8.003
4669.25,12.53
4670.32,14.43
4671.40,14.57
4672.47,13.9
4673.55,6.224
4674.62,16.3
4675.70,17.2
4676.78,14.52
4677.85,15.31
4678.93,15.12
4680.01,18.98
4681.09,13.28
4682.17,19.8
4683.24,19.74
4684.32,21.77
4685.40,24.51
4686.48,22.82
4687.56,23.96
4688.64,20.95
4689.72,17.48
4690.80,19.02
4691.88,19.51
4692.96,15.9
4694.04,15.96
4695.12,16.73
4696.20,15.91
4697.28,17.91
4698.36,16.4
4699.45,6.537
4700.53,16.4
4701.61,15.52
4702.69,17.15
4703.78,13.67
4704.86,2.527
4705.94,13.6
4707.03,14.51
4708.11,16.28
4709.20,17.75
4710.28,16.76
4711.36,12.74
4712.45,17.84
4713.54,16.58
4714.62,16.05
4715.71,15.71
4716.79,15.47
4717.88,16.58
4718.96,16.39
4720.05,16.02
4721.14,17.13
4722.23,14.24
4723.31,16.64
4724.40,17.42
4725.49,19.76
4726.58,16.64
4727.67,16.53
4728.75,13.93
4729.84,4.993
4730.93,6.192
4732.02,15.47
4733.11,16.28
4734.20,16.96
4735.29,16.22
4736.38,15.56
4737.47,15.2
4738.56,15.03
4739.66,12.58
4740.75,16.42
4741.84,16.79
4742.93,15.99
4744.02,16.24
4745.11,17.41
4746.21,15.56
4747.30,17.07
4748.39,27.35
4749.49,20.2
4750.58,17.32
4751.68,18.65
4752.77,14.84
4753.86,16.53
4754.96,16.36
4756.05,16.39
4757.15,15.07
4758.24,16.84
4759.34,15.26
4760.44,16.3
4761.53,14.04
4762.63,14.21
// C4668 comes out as 5.9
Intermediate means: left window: 16.3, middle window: 15.8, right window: 17.7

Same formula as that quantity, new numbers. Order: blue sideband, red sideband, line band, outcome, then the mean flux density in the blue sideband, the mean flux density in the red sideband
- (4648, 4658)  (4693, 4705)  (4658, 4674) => 1.6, 15.4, 14.5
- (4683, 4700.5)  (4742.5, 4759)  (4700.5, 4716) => 2.8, 18.4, 17.4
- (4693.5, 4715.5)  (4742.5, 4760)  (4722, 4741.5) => 1.8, 14.9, 17.3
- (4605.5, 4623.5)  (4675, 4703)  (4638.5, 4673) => 4.0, 16.3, 17.6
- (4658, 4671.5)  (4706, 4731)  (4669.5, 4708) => -3.9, 14.1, 15.4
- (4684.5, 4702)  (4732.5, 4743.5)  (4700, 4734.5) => 3.6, 17.9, 15.7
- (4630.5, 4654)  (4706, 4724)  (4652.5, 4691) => -0.8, 15.7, 16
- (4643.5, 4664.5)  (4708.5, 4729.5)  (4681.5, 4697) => -3.5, 15.6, 16.2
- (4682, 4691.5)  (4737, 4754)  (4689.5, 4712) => 5.7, 21.1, 17.1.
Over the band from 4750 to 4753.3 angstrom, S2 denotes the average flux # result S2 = 17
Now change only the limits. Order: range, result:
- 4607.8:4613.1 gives 17.6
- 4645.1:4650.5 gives 16.4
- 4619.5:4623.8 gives 16.1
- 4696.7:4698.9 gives 17.2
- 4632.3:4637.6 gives 16.1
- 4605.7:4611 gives 16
